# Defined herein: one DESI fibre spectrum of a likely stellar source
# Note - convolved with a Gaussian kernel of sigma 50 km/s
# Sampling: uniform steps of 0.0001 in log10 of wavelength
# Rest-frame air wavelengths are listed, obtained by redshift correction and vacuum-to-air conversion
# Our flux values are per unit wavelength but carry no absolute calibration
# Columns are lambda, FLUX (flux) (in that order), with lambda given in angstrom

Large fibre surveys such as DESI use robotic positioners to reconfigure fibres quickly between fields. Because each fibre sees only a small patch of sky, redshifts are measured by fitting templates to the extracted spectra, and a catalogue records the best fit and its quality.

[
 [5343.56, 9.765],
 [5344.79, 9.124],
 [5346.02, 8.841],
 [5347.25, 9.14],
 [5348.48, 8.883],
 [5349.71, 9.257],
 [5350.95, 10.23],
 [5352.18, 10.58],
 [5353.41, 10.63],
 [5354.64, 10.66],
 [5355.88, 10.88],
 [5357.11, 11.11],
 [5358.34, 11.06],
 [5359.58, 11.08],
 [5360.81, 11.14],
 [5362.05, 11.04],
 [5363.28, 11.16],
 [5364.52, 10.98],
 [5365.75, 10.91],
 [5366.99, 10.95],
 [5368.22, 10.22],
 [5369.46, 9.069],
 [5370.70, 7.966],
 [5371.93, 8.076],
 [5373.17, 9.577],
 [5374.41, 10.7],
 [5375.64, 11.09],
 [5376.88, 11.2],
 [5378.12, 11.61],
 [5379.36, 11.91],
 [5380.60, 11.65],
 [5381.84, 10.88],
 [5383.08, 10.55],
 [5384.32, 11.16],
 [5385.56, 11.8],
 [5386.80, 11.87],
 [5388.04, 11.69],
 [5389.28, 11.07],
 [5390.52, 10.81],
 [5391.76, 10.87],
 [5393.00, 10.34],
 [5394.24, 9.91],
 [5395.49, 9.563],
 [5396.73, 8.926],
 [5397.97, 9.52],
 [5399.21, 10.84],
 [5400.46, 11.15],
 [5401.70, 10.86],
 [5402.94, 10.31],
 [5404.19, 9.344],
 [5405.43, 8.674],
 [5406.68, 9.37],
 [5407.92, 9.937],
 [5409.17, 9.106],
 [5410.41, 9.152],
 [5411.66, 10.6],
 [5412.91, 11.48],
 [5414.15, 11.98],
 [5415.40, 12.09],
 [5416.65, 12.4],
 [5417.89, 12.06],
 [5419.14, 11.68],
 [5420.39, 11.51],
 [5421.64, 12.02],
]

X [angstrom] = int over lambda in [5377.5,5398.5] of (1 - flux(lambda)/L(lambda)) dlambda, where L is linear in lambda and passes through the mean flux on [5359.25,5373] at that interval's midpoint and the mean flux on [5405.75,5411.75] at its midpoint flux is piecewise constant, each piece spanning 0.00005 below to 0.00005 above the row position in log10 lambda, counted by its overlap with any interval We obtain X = -2.1 angstrom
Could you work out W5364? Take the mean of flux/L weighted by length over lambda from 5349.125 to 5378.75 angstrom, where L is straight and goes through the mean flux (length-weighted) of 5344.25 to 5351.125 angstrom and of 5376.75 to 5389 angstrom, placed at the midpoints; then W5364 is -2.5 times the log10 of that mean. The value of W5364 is -0.03 mag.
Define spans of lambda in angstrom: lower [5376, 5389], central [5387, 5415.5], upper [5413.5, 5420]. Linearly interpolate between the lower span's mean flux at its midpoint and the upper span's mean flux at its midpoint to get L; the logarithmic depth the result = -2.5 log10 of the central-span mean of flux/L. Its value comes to 0.14 mag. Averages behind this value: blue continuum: 11.4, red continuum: 12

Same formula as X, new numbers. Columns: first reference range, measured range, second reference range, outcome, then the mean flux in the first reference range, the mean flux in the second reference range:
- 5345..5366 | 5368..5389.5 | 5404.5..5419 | -0.34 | 10.4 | 10.6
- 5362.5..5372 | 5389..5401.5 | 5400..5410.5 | -0.56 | 10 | 9.78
